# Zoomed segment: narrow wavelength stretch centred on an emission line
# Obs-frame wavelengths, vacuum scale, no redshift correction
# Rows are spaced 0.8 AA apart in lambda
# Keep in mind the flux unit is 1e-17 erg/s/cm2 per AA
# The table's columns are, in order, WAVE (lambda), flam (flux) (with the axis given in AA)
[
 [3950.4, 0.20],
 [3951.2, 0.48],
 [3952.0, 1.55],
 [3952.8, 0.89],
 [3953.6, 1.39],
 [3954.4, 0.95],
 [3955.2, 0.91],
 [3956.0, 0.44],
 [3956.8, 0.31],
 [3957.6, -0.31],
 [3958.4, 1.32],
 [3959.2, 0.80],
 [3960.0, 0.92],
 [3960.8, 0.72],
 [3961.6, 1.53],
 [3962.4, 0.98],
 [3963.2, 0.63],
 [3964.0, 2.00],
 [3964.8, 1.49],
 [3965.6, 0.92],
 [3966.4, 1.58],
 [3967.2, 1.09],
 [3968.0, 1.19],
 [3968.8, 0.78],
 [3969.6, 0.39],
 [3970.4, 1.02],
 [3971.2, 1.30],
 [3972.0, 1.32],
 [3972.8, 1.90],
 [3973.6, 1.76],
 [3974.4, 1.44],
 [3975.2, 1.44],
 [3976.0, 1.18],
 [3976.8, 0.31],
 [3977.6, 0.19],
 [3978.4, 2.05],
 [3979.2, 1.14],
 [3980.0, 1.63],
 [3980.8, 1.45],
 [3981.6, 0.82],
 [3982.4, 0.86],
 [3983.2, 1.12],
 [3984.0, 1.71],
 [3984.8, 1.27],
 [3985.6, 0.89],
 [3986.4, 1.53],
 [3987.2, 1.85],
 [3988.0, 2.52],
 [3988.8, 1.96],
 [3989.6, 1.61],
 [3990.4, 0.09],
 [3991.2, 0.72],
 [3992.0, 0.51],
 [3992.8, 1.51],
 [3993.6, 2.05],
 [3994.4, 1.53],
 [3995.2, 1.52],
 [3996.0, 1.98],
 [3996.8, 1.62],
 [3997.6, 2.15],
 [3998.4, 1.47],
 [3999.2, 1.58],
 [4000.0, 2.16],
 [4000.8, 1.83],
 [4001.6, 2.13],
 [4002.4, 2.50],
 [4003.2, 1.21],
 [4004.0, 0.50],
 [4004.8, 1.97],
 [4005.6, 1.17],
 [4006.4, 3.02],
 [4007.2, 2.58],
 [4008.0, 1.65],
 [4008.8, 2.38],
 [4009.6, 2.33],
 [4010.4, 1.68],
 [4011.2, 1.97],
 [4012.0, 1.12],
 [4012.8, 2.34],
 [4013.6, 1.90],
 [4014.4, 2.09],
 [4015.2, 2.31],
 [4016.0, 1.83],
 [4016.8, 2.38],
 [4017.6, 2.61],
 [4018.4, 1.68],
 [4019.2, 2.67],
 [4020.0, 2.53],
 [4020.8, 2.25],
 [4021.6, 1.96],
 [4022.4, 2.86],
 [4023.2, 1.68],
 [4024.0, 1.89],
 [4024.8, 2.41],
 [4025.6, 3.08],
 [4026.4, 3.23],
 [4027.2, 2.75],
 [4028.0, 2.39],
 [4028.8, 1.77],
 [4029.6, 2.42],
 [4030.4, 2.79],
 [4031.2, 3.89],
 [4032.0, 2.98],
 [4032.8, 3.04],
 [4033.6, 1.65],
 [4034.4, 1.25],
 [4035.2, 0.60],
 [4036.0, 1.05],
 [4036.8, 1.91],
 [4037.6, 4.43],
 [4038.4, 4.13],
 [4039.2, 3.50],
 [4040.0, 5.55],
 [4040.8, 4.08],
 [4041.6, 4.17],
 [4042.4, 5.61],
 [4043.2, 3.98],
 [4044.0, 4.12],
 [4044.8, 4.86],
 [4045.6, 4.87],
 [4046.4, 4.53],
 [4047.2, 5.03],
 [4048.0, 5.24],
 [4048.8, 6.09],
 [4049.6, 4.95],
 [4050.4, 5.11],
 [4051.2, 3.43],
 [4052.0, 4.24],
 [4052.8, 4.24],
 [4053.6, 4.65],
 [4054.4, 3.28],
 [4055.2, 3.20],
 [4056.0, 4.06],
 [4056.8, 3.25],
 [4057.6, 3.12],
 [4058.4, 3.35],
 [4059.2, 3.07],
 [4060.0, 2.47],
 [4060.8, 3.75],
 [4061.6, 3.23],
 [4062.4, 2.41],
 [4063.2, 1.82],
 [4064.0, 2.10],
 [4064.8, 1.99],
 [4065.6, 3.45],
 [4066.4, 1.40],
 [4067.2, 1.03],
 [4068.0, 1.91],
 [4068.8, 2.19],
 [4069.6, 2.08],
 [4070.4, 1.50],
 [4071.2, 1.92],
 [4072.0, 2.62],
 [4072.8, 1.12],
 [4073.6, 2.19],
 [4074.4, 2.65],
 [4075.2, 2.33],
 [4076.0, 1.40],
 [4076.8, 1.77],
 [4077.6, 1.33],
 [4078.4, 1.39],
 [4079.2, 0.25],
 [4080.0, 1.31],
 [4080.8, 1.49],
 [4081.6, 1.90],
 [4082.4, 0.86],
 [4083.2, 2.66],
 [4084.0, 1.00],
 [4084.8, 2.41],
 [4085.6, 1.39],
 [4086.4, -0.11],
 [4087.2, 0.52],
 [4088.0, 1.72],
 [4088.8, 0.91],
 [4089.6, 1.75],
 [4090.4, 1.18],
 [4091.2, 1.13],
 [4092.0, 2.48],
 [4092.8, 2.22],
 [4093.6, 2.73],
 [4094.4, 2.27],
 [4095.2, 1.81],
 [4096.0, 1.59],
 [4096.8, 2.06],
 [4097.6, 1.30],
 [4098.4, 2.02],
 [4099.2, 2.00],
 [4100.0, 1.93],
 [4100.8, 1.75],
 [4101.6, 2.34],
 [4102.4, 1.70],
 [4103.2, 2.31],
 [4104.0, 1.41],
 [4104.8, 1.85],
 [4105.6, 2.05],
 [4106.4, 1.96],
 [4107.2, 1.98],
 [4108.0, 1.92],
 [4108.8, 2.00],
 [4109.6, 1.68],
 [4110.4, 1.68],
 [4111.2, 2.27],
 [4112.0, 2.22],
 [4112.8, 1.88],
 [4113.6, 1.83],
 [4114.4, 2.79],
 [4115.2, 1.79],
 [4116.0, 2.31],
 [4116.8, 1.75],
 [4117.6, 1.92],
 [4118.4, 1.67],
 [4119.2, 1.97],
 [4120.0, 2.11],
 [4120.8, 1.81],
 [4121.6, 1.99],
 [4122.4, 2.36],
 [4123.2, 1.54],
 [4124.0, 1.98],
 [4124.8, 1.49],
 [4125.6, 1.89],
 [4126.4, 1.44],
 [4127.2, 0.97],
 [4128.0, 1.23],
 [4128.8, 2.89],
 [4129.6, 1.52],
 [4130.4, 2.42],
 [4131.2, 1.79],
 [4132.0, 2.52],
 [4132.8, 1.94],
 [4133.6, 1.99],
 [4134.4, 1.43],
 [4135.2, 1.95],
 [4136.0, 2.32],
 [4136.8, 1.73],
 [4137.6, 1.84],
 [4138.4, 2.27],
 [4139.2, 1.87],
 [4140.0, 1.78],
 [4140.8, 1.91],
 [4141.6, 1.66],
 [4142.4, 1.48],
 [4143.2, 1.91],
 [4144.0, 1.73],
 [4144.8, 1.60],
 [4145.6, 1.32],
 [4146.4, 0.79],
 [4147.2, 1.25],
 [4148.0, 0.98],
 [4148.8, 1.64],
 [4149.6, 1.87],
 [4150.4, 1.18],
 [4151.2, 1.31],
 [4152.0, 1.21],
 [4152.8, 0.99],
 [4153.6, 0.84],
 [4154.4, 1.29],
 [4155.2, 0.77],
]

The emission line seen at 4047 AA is Lyman alpha 1216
